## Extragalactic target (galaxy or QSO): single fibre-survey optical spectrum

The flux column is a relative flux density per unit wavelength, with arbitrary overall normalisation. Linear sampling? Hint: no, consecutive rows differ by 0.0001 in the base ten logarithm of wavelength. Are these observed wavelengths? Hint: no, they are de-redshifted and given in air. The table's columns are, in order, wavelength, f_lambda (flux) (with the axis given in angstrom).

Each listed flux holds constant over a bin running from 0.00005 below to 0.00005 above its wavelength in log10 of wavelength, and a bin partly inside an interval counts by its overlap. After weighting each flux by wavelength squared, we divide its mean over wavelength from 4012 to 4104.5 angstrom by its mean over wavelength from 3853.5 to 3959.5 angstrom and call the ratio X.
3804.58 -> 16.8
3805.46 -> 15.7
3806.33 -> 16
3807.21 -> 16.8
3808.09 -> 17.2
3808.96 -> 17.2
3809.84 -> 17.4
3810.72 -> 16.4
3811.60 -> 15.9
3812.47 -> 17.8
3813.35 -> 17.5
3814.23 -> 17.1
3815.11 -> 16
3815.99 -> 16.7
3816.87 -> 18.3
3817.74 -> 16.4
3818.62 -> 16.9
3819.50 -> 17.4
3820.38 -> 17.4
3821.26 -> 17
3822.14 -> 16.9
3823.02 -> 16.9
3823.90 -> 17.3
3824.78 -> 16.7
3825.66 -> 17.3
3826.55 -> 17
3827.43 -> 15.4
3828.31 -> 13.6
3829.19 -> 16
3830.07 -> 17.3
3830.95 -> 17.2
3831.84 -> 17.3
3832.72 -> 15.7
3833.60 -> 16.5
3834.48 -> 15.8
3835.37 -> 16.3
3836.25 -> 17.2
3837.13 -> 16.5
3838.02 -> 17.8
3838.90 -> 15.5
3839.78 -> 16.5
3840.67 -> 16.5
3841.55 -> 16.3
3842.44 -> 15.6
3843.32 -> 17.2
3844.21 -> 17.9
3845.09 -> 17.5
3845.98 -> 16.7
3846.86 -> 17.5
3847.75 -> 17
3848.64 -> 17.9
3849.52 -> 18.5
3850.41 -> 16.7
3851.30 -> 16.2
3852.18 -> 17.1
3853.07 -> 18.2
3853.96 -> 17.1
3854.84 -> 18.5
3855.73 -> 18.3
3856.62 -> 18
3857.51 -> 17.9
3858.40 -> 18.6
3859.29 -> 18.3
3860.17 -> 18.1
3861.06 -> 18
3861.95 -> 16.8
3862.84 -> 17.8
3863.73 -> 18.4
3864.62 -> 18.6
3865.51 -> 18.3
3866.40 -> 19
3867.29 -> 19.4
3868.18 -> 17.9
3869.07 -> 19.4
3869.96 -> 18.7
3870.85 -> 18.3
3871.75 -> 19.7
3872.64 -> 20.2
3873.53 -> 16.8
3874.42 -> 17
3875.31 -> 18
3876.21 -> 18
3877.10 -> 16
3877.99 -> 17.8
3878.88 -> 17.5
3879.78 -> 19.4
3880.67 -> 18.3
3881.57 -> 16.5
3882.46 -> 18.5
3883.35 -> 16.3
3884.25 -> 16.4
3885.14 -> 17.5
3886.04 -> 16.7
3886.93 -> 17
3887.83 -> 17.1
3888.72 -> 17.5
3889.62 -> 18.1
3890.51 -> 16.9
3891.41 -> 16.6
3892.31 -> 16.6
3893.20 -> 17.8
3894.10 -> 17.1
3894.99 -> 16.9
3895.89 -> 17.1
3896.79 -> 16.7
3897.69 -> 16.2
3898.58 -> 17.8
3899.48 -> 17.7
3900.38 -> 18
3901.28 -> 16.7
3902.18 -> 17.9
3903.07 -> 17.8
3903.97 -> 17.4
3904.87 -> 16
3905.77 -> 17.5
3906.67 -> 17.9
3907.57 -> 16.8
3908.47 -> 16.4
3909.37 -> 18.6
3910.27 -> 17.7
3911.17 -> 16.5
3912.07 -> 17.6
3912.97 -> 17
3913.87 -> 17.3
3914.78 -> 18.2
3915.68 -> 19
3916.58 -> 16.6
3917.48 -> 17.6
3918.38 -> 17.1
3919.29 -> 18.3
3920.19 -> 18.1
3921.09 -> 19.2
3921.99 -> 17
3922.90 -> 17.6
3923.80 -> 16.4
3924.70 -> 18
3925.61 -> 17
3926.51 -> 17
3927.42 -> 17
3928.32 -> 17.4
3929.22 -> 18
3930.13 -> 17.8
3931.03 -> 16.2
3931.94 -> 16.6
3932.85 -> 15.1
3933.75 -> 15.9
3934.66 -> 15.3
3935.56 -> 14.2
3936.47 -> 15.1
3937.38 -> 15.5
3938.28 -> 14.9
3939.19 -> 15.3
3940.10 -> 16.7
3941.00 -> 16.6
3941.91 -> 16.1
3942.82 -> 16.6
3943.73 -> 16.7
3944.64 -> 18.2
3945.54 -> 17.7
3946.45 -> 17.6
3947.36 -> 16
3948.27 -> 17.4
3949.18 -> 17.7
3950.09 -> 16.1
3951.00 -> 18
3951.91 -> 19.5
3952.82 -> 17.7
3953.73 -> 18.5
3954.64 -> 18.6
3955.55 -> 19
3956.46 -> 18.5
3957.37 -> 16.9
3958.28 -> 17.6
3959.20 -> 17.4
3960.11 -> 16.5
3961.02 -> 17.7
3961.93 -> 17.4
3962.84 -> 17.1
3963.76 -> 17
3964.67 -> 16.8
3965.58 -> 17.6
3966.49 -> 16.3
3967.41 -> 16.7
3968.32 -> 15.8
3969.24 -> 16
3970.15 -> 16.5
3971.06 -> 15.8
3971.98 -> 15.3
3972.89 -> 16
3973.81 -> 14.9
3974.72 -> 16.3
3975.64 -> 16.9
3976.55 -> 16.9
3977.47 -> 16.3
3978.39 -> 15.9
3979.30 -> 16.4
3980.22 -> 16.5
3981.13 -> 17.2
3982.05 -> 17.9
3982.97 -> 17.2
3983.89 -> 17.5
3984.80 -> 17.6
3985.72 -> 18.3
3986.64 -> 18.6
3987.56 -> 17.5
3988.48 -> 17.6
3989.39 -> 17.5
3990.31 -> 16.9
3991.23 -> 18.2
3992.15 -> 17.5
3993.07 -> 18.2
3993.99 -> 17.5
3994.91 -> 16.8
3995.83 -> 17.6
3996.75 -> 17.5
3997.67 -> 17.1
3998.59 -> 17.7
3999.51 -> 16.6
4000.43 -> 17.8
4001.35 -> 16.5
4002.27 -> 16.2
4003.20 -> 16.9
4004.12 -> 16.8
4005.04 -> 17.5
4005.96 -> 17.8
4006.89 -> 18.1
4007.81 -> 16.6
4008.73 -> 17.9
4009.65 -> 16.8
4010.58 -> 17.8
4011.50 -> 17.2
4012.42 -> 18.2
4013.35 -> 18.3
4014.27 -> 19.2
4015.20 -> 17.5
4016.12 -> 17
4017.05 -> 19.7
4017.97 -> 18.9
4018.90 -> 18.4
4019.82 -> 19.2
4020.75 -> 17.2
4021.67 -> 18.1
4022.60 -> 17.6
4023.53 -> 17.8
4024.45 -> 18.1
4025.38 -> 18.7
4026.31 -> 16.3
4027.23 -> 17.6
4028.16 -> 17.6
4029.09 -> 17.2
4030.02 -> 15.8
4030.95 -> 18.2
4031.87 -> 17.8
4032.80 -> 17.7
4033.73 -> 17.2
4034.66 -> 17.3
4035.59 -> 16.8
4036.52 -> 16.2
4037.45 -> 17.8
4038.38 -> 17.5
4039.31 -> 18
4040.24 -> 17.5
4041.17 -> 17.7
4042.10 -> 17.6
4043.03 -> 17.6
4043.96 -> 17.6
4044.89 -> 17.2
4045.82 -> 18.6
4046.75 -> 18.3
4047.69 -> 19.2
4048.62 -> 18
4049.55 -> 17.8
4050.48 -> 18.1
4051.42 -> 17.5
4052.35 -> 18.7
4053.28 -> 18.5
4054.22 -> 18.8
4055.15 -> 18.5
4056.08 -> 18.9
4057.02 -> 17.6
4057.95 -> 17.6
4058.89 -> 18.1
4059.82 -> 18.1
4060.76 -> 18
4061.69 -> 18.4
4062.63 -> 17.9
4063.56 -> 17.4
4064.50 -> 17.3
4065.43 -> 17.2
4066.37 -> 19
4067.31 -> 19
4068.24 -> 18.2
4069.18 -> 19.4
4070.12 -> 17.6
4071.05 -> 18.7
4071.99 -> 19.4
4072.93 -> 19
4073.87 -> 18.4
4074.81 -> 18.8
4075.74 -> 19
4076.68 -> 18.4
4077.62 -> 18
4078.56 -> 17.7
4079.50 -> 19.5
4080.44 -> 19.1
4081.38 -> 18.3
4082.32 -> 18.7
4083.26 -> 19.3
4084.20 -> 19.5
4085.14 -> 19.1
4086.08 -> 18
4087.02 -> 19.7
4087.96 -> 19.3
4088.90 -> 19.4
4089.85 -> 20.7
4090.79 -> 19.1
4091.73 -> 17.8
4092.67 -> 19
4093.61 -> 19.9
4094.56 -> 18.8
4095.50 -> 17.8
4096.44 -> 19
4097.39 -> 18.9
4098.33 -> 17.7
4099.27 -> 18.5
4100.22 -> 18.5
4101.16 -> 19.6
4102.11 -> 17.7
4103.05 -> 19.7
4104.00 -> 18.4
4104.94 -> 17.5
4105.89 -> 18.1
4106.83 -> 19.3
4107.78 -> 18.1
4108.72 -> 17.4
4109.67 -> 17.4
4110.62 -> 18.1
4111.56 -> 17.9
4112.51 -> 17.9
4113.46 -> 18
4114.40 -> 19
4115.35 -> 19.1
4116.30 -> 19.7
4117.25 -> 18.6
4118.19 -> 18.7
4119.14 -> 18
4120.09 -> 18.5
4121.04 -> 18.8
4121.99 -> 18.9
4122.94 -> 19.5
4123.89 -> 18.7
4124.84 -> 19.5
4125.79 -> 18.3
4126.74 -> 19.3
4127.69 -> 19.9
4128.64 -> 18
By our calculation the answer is 1.13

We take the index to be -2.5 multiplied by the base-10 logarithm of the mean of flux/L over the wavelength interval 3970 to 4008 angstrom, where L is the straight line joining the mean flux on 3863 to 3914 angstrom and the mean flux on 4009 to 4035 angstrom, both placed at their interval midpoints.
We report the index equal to 0.043 mag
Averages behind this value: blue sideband 17.6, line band 17.1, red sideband 17.8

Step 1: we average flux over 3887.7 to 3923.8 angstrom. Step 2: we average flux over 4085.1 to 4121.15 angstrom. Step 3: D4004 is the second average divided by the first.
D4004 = 1.07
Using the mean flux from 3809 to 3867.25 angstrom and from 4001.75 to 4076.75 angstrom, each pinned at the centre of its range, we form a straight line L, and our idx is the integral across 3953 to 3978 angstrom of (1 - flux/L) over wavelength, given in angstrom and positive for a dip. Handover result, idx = 1.0 angstrom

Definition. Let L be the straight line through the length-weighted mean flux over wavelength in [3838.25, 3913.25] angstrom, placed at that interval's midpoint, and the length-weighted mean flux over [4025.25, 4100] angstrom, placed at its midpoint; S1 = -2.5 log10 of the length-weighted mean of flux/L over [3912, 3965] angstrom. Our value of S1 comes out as 0.04 mag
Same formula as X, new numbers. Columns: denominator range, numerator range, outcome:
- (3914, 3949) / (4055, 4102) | 1.19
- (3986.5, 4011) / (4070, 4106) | 1.13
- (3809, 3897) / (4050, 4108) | 1.20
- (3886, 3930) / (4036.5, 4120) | 1.15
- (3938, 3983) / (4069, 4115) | 1.18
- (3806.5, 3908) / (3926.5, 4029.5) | 1.06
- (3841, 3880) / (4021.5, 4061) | 1.09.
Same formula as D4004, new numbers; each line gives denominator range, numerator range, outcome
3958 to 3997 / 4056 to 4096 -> 1.10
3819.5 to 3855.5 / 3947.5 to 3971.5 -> 1.03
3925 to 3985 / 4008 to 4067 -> 1.06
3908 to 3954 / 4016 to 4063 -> 1.05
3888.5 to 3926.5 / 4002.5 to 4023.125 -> 1.03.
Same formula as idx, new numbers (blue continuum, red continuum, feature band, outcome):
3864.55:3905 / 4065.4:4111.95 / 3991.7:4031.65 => 1.47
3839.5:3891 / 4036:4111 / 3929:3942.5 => 1.51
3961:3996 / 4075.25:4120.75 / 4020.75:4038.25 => 0.25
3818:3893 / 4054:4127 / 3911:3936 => 0.84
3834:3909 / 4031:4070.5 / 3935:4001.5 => 2.70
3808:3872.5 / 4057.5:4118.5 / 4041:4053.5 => 0.22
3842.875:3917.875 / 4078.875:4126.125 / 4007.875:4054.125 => 1.41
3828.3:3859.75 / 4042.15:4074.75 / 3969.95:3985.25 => 1.08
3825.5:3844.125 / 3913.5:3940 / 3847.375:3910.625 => -3.94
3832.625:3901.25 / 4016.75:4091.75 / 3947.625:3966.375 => 0.23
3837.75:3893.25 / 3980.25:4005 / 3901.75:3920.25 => 0.07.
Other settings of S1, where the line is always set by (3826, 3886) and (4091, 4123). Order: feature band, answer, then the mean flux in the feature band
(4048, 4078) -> 0.00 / 18.3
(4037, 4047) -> 0.03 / 17.8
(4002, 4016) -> 0.03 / 17.5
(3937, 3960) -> 0.04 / 17.2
